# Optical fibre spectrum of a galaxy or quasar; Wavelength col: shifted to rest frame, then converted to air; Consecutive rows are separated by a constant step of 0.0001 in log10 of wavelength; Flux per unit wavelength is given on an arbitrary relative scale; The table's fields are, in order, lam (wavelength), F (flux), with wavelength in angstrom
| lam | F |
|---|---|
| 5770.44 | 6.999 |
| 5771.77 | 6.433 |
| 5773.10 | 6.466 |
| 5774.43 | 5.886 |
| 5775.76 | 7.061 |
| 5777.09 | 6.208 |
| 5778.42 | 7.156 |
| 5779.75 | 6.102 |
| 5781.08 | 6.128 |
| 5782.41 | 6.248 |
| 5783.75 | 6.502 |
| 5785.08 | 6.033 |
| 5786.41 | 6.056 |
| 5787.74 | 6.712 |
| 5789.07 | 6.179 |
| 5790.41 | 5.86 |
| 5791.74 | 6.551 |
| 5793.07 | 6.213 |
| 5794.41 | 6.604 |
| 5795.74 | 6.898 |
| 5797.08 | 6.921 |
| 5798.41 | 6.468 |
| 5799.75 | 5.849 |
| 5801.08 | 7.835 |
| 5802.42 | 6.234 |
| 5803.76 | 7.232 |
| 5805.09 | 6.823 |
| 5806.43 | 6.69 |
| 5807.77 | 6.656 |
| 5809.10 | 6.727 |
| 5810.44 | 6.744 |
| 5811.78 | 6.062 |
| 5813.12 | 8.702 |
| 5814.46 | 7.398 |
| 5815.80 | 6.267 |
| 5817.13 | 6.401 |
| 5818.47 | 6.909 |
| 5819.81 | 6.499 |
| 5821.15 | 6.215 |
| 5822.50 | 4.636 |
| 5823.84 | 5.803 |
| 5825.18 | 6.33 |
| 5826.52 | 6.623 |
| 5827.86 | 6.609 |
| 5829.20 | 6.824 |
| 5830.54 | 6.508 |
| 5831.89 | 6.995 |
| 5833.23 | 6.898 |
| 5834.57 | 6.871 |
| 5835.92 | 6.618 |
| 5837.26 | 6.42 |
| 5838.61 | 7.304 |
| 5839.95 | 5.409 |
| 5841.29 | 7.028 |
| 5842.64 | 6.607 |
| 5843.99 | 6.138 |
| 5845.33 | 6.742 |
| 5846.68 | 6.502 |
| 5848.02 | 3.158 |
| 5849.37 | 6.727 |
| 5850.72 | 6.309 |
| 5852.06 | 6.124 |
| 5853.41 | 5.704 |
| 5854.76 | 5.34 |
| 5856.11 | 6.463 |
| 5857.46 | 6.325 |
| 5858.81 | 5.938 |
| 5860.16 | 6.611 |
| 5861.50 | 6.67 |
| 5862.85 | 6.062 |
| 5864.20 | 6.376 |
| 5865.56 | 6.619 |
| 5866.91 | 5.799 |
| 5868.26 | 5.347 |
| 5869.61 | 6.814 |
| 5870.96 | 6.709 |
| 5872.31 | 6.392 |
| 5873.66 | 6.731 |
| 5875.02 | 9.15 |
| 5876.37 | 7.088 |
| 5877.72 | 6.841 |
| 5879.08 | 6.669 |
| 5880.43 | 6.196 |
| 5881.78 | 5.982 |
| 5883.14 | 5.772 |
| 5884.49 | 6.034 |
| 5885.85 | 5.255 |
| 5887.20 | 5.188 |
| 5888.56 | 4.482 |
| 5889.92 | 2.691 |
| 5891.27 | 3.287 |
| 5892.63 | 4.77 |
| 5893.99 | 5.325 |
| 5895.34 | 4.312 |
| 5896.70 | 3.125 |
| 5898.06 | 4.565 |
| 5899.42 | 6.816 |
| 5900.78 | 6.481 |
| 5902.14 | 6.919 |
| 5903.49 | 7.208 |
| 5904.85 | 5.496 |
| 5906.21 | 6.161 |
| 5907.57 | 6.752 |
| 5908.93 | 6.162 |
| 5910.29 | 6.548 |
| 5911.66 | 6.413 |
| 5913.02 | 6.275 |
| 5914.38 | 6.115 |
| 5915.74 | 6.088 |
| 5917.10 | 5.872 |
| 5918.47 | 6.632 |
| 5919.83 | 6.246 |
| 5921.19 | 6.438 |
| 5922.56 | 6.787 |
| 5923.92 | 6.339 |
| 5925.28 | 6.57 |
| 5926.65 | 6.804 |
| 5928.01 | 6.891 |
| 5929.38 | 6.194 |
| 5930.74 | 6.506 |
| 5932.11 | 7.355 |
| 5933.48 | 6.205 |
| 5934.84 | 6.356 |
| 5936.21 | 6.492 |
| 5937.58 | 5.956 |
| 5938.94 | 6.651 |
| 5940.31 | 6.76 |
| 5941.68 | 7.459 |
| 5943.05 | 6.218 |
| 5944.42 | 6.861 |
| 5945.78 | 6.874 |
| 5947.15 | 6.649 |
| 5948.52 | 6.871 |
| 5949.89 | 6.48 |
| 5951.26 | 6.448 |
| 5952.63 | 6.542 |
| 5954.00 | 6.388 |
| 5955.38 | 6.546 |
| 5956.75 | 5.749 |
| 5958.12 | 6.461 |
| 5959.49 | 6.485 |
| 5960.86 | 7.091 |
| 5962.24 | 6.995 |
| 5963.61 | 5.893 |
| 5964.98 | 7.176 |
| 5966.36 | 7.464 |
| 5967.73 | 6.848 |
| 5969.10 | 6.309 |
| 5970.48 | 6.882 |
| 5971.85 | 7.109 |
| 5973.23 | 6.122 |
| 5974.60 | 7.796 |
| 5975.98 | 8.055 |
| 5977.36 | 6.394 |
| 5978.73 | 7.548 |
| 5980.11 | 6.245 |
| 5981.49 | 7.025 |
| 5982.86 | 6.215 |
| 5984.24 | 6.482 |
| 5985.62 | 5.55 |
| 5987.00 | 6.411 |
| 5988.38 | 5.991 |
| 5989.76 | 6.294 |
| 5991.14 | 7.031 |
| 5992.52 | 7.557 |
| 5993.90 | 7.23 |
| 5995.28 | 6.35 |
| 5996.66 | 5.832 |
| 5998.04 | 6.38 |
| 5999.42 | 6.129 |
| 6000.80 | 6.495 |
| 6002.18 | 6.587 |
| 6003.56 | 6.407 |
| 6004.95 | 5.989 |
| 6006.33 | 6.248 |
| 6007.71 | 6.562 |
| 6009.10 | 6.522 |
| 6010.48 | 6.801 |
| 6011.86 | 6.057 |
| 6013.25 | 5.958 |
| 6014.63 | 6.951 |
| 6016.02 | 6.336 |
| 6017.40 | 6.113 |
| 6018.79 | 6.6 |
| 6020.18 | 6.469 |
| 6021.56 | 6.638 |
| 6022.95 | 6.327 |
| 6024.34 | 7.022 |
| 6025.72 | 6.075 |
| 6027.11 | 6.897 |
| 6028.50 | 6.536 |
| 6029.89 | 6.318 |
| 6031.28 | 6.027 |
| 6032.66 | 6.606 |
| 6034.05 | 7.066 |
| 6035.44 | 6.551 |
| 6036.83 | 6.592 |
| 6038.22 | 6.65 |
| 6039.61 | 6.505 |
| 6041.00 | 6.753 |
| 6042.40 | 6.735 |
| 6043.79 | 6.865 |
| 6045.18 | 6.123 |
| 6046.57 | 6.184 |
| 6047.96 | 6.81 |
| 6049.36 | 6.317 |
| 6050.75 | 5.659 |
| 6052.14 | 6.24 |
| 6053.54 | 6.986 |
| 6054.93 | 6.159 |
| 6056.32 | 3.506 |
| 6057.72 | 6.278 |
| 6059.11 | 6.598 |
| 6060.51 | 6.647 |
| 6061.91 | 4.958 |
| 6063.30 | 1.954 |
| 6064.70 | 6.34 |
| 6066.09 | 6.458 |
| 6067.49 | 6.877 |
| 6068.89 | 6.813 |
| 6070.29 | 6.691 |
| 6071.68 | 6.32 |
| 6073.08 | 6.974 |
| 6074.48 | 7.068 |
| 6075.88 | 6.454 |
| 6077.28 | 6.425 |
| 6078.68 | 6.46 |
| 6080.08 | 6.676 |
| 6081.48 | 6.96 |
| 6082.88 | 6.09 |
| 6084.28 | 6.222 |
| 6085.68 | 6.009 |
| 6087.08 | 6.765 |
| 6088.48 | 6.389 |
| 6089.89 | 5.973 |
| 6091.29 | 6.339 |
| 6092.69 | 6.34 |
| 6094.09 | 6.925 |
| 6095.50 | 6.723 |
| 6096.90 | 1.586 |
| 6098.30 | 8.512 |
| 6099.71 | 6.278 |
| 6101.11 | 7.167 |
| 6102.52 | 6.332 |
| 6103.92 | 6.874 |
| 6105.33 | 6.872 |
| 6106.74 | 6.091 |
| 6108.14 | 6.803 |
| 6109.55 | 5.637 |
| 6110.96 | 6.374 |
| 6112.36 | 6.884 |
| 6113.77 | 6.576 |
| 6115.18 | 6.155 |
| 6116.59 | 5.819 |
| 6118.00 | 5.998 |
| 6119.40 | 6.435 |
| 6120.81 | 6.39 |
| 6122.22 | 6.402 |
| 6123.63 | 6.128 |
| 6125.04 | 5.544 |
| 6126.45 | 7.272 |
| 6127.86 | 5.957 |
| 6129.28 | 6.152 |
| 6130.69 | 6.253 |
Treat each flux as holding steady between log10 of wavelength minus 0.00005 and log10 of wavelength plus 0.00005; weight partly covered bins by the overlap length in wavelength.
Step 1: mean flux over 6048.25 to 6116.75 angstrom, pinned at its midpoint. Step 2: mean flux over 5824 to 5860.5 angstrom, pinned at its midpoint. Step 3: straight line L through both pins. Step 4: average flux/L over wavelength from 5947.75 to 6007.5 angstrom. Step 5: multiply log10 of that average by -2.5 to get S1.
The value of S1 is -0.06 mag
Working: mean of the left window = 6.33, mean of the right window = 6.24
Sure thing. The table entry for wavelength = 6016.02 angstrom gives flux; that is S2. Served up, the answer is 6.336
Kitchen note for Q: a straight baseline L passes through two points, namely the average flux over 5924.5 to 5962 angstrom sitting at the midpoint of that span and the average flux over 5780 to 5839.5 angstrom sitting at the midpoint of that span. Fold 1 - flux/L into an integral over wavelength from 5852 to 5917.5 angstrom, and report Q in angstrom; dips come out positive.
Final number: 6.2 angstrom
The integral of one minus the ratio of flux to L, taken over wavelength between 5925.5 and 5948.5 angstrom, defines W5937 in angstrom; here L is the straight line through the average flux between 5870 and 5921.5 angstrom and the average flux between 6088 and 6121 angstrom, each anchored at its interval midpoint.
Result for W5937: -2.5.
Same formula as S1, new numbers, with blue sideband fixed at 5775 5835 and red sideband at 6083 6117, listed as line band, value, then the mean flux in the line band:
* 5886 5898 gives 0.47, 4.22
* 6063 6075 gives 0.01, 6.29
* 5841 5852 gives 0.07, 6.12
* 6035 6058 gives 0.01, 6.28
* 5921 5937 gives -0.02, 6.58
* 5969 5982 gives -0.09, 6.97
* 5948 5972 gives -0.03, 6.64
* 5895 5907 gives 0.13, 5.72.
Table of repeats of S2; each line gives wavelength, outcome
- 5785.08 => 6.033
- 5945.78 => 6.874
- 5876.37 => 7.088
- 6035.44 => 6.551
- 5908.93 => 6.162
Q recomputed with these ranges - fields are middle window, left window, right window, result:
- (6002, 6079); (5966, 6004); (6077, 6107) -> 2.0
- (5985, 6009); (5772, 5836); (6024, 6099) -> -0.2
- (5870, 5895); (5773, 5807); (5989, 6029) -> 2.7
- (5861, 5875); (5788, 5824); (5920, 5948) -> 0.2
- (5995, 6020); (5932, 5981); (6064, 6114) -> 1.0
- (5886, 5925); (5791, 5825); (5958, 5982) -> 6.2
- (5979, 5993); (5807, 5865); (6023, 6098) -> -0.4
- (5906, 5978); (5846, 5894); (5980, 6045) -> -4.5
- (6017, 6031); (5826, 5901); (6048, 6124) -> -0.7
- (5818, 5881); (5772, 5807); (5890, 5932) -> -1.6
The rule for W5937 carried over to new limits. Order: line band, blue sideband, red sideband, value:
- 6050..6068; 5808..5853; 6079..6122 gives 1.8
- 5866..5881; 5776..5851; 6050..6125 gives -0.6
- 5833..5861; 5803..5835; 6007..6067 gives 1.5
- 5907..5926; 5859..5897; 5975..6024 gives -1.0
